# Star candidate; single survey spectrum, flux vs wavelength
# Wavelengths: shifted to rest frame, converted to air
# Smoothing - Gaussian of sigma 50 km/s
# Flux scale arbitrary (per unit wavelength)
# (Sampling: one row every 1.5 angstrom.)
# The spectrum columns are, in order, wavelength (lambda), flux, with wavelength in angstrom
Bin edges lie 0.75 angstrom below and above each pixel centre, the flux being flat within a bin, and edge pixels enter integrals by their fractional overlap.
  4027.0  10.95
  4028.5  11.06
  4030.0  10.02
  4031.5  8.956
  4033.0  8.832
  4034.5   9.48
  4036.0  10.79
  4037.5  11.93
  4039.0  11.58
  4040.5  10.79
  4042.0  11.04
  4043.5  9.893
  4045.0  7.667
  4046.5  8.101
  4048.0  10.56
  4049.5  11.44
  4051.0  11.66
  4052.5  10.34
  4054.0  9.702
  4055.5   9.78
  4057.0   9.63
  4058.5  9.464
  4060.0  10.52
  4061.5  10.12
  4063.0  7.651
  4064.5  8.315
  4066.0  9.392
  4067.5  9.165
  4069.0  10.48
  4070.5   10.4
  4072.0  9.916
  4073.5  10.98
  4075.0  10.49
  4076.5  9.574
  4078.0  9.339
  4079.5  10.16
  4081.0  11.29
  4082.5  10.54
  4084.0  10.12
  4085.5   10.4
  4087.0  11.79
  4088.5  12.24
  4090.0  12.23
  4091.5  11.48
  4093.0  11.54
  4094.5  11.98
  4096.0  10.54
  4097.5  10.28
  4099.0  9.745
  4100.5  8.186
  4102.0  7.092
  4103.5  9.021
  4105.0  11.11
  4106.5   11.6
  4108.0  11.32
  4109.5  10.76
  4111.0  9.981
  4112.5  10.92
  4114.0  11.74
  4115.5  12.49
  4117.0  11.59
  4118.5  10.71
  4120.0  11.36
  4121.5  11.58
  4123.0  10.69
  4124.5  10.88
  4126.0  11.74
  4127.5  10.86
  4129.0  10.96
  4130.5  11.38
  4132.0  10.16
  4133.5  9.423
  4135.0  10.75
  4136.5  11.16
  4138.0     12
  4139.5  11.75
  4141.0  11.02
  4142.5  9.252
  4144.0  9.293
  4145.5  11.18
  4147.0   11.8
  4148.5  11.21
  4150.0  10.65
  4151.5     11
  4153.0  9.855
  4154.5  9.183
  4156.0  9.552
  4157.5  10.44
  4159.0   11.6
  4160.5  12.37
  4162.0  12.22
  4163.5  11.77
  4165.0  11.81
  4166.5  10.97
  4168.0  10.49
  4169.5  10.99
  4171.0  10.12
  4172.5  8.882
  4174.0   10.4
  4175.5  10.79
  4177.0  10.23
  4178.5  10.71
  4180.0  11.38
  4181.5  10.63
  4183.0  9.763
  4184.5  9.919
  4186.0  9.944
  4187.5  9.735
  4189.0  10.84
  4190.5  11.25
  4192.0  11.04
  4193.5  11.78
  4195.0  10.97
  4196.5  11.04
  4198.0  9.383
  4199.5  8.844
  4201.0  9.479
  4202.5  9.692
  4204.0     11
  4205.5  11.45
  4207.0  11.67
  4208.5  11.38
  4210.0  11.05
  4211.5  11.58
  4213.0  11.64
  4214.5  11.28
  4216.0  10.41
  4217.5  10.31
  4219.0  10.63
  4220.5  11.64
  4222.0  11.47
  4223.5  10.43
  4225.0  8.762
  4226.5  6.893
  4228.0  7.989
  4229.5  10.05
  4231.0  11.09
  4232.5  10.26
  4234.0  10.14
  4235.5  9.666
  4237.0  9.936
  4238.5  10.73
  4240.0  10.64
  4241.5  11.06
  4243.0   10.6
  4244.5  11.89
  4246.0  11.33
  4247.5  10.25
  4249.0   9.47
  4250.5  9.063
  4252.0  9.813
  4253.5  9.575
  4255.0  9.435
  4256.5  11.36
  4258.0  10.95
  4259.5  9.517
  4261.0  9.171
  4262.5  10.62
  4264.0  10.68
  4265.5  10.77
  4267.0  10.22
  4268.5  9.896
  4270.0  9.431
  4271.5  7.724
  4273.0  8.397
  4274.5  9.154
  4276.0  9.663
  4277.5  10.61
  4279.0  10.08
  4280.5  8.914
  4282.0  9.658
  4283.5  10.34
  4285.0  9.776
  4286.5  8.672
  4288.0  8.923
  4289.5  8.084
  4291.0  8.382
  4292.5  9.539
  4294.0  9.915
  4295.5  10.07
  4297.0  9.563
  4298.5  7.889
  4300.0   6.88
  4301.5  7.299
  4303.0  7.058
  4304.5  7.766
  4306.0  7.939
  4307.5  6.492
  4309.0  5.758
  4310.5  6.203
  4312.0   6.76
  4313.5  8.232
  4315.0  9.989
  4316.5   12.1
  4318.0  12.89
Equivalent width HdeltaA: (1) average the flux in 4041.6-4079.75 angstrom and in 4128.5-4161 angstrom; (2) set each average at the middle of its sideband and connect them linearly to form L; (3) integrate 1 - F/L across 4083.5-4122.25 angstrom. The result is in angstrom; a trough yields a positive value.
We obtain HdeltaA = -2.2 angstrom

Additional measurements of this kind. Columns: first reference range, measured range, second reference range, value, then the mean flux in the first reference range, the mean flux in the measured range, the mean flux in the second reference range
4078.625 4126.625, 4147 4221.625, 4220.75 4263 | -2.4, 10.8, 10.7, 10.1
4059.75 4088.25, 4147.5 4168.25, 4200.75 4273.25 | -1.6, 10.1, 11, 10.3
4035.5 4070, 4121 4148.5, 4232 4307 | -2.9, 10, 10.9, 9.56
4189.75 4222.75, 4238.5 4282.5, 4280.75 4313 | -3.4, 10.9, 10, 8.25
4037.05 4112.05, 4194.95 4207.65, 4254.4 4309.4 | -1.0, 10.3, 10.4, 9.12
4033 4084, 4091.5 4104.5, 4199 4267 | 0.3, 10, 9.92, 10.4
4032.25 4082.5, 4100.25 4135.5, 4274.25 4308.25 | -3.7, 10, 10.7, 8.81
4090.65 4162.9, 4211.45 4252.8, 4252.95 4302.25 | -1.9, 10.8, 10.3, 9.43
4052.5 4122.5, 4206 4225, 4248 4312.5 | -3.1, 10.4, 11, 9.02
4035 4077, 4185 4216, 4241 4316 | -4.0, 10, 10.7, 9.22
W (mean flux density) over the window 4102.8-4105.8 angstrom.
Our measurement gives 10.1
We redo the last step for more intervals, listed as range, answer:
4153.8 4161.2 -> 10.6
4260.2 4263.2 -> 9.88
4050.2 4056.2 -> 10.4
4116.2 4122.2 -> 11.3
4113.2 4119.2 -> 11.6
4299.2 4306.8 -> 7.39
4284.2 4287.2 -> 9.25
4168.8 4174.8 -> 10.1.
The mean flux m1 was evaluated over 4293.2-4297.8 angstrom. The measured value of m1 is 9.82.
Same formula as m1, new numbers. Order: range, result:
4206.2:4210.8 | 11.4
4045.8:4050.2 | 10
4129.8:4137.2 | 10.6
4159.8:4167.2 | 11.8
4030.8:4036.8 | 9.54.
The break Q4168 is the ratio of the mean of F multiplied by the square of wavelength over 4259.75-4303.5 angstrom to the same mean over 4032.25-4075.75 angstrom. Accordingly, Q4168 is 1.03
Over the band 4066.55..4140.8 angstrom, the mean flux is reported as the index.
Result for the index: 10.7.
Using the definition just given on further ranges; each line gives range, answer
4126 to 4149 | 10.8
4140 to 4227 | 10.6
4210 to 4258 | 10.3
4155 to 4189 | 10.7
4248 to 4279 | 9.79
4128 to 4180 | 10.8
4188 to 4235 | 10.5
